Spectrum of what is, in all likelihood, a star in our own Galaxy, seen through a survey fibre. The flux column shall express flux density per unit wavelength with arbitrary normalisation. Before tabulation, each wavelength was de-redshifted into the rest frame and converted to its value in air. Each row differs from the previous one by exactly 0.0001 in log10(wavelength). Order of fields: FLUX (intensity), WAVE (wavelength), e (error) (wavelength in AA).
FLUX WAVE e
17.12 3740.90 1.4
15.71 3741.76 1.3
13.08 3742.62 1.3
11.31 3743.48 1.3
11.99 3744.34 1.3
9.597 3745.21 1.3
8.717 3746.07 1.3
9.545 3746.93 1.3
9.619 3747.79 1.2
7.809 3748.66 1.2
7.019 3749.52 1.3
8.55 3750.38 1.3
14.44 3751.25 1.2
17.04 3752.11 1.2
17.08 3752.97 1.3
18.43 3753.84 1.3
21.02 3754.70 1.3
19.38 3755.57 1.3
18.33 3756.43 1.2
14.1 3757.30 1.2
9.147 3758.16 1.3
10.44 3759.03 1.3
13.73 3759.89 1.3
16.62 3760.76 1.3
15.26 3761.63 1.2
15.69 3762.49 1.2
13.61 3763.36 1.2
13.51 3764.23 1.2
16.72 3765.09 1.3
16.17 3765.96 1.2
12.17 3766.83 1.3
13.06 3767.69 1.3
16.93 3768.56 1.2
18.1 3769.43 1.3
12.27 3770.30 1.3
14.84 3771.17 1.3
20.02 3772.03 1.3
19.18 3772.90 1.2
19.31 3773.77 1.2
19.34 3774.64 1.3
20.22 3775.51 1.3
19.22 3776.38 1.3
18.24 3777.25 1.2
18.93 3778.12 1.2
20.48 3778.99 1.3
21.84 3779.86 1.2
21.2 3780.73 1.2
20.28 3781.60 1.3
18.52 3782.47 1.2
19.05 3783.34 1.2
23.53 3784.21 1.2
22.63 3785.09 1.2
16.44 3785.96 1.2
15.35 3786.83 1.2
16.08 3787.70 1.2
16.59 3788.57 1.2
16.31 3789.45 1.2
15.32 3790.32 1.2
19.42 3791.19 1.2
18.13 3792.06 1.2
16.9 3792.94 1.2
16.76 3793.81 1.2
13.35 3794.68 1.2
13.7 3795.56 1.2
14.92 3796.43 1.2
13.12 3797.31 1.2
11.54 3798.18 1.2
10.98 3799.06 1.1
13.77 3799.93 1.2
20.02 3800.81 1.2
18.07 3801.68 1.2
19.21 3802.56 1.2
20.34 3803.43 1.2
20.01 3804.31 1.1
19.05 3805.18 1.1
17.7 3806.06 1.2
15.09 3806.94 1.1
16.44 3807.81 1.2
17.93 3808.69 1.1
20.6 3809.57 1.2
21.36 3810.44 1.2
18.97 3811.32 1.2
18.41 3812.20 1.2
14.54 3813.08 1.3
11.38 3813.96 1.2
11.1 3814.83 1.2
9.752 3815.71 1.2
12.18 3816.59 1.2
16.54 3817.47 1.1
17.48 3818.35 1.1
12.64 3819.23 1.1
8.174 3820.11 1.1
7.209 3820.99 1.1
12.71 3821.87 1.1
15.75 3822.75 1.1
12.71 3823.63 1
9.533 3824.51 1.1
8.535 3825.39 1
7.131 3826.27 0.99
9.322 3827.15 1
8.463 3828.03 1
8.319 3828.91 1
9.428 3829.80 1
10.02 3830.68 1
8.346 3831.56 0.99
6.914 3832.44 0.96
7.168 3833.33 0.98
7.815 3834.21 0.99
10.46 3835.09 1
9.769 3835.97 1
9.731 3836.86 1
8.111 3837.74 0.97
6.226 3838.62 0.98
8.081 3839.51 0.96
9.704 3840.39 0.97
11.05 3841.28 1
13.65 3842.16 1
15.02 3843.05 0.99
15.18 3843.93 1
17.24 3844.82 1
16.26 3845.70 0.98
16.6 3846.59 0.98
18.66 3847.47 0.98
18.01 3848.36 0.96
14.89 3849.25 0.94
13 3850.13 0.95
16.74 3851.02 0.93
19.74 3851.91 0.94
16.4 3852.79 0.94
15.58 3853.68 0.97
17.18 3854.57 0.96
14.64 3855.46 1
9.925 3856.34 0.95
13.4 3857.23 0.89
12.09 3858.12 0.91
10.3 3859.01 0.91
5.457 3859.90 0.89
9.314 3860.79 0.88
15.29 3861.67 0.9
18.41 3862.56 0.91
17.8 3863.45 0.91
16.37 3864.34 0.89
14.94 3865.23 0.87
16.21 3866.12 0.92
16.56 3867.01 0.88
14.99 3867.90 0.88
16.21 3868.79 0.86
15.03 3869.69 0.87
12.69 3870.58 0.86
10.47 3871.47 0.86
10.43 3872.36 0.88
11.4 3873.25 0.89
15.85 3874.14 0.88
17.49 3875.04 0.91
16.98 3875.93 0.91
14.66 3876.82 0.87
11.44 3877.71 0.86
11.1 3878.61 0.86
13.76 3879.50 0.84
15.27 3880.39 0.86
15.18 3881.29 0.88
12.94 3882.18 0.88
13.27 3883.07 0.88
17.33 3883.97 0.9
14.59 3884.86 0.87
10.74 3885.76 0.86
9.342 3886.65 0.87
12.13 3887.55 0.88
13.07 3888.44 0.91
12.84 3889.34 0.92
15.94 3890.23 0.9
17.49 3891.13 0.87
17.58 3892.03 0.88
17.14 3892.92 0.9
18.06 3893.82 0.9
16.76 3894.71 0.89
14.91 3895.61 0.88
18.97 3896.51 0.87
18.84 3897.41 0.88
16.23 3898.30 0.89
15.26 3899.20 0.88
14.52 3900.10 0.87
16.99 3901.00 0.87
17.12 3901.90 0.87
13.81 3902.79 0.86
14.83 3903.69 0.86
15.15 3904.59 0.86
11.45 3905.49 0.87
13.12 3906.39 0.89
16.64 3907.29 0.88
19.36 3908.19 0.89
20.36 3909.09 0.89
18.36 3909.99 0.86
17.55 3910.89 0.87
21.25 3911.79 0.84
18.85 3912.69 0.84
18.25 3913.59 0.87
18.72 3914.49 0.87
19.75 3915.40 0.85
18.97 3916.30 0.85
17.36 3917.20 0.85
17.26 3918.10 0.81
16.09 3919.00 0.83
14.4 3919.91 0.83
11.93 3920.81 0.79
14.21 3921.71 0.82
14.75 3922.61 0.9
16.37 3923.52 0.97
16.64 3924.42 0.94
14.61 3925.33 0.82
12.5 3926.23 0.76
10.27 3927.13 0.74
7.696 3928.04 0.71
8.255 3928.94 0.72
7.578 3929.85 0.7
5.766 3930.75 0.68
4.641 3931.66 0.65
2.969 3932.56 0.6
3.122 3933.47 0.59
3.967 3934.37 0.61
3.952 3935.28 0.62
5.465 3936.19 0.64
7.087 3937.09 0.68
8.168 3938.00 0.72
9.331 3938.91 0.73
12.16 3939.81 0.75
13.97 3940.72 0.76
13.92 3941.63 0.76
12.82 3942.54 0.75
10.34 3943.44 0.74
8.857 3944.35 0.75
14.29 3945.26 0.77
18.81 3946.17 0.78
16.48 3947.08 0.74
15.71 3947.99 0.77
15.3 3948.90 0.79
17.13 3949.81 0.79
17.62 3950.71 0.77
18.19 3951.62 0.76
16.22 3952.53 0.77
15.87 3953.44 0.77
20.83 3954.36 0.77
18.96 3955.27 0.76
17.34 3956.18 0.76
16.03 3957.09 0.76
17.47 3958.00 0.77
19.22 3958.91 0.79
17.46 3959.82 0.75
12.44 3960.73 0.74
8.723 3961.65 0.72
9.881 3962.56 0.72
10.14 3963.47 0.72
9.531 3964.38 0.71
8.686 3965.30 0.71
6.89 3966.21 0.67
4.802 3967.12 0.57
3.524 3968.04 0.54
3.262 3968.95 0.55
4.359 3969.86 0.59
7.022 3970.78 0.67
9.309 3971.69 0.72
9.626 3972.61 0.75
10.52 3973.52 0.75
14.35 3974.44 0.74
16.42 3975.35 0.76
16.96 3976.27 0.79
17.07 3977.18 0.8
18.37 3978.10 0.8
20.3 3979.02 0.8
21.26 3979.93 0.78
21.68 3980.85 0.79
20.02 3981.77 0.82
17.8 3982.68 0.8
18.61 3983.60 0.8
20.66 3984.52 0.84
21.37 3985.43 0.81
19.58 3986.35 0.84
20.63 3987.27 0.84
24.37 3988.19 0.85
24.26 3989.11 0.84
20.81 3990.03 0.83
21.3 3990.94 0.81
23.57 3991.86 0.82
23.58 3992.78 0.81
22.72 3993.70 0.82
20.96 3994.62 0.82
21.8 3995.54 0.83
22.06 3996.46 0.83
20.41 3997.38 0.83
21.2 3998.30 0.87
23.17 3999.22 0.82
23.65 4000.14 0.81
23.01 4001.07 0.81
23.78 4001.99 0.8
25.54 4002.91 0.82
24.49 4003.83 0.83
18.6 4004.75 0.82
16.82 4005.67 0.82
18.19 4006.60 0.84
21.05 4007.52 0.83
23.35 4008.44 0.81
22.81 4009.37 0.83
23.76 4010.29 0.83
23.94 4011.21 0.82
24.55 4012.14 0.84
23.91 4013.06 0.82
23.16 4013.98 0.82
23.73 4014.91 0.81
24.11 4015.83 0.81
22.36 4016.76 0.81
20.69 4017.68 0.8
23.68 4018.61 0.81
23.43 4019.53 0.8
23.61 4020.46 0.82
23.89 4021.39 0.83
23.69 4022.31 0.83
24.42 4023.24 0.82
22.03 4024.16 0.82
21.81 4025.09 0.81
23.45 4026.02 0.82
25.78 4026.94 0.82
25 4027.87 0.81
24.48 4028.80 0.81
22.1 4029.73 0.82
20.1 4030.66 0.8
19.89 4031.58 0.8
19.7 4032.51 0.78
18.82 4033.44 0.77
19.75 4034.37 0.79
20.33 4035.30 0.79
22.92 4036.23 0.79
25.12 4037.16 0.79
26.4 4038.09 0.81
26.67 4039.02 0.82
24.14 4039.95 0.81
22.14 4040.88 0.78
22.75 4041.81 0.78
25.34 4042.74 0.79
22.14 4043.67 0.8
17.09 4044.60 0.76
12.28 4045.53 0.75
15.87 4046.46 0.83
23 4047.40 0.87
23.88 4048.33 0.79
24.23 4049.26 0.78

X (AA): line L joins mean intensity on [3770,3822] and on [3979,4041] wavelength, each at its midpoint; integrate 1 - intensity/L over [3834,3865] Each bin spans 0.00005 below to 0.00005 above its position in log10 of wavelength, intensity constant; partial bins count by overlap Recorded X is 8.1 AA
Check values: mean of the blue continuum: 16.8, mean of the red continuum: 22.3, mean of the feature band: 13.4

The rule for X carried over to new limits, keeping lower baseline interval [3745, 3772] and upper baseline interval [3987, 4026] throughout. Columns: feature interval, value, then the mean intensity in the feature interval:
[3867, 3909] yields 8.31 AA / 14.8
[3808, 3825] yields 1.91 AA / 14.2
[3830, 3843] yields 5.79 AA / 9.26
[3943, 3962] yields 4.41 AA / 15.9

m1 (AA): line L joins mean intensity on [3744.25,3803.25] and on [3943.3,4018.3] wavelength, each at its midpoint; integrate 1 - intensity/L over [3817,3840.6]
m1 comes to 9.4 AA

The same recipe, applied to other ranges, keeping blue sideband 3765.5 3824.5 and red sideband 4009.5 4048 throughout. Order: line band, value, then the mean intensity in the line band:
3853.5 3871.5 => 4.2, 14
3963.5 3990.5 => 8.1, 14.8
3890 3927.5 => 5.8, 16.4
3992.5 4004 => -0.5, 22.7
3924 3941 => 10.0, 8.25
